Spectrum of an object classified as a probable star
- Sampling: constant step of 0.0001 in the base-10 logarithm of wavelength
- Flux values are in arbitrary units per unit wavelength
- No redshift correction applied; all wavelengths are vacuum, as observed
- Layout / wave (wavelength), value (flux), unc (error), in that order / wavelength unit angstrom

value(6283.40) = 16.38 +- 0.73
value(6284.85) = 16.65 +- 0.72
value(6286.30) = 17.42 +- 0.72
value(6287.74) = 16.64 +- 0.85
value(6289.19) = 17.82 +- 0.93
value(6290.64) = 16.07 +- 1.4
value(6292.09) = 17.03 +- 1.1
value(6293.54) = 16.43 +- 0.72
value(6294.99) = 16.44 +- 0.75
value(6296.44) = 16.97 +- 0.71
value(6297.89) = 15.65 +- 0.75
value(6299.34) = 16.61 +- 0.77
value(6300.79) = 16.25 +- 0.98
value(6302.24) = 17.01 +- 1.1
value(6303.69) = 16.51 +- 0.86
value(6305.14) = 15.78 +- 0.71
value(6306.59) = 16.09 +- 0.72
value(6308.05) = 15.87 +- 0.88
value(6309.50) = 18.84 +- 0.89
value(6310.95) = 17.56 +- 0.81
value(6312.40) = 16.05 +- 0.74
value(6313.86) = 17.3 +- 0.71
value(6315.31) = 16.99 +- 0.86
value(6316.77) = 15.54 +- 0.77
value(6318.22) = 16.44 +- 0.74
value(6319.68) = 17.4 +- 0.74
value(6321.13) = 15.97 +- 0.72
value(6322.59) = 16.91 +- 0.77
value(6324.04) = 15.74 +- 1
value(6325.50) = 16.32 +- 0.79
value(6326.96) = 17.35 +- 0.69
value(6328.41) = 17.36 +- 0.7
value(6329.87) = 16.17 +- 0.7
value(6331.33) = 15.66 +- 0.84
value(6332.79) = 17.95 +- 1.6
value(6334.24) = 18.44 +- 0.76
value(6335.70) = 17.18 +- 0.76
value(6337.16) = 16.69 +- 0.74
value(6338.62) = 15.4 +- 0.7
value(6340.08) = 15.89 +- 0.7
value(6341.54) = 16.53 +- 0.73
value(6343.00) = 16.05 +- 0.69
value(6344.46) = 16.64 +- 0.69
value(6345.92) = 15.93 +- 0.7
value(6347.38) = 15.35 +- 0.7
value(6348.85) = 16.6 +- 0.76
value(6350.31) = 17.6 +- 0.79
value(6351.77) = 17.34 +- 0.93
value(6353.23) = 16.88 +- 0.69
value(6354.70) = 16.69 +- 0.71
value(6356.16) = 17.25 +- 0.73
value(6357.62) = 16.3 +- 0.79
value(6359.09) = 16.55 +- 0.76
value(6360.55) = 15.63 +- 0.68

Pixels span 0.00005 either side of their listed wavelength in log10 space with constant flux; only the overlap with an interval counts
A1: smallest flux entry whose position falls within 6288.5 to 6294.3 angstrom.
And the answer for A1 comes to 16.07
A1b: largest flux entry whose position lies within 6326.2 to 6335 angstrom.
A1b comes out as 18.44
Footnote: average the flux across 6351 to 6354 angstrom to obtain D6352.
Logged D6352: 17.1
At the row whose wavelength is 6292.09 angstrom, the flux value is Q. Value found 17.03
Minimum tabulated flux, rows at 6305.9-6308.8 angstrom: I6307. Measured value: 15.87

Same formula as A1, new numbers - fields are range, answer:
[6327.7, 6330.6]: 16.17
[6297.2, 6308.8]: 15.65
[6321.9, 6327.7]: 15.74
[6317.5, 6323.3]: 15.97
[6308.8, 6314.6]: 16.05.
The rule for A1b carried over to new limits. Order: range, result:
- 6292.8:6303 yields 17.01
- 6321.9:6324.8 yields 16.91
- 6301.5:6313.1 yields 18.84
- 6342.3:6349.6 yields 16.64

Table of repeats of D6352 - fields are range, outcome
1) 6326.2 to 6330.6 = 17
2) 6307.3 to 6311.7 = 17.4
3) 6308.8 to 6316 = 17.4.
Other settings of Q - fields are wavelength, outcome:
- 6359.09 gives 16.55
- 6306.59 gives 16.09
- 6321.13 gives 15.97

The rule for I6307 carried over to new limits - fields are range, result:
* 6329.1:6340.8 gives 15.4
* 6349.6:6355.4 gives 16.69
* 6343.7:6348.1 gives 15.35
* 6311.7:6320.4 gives 15.54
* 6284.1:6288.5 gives 16.64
